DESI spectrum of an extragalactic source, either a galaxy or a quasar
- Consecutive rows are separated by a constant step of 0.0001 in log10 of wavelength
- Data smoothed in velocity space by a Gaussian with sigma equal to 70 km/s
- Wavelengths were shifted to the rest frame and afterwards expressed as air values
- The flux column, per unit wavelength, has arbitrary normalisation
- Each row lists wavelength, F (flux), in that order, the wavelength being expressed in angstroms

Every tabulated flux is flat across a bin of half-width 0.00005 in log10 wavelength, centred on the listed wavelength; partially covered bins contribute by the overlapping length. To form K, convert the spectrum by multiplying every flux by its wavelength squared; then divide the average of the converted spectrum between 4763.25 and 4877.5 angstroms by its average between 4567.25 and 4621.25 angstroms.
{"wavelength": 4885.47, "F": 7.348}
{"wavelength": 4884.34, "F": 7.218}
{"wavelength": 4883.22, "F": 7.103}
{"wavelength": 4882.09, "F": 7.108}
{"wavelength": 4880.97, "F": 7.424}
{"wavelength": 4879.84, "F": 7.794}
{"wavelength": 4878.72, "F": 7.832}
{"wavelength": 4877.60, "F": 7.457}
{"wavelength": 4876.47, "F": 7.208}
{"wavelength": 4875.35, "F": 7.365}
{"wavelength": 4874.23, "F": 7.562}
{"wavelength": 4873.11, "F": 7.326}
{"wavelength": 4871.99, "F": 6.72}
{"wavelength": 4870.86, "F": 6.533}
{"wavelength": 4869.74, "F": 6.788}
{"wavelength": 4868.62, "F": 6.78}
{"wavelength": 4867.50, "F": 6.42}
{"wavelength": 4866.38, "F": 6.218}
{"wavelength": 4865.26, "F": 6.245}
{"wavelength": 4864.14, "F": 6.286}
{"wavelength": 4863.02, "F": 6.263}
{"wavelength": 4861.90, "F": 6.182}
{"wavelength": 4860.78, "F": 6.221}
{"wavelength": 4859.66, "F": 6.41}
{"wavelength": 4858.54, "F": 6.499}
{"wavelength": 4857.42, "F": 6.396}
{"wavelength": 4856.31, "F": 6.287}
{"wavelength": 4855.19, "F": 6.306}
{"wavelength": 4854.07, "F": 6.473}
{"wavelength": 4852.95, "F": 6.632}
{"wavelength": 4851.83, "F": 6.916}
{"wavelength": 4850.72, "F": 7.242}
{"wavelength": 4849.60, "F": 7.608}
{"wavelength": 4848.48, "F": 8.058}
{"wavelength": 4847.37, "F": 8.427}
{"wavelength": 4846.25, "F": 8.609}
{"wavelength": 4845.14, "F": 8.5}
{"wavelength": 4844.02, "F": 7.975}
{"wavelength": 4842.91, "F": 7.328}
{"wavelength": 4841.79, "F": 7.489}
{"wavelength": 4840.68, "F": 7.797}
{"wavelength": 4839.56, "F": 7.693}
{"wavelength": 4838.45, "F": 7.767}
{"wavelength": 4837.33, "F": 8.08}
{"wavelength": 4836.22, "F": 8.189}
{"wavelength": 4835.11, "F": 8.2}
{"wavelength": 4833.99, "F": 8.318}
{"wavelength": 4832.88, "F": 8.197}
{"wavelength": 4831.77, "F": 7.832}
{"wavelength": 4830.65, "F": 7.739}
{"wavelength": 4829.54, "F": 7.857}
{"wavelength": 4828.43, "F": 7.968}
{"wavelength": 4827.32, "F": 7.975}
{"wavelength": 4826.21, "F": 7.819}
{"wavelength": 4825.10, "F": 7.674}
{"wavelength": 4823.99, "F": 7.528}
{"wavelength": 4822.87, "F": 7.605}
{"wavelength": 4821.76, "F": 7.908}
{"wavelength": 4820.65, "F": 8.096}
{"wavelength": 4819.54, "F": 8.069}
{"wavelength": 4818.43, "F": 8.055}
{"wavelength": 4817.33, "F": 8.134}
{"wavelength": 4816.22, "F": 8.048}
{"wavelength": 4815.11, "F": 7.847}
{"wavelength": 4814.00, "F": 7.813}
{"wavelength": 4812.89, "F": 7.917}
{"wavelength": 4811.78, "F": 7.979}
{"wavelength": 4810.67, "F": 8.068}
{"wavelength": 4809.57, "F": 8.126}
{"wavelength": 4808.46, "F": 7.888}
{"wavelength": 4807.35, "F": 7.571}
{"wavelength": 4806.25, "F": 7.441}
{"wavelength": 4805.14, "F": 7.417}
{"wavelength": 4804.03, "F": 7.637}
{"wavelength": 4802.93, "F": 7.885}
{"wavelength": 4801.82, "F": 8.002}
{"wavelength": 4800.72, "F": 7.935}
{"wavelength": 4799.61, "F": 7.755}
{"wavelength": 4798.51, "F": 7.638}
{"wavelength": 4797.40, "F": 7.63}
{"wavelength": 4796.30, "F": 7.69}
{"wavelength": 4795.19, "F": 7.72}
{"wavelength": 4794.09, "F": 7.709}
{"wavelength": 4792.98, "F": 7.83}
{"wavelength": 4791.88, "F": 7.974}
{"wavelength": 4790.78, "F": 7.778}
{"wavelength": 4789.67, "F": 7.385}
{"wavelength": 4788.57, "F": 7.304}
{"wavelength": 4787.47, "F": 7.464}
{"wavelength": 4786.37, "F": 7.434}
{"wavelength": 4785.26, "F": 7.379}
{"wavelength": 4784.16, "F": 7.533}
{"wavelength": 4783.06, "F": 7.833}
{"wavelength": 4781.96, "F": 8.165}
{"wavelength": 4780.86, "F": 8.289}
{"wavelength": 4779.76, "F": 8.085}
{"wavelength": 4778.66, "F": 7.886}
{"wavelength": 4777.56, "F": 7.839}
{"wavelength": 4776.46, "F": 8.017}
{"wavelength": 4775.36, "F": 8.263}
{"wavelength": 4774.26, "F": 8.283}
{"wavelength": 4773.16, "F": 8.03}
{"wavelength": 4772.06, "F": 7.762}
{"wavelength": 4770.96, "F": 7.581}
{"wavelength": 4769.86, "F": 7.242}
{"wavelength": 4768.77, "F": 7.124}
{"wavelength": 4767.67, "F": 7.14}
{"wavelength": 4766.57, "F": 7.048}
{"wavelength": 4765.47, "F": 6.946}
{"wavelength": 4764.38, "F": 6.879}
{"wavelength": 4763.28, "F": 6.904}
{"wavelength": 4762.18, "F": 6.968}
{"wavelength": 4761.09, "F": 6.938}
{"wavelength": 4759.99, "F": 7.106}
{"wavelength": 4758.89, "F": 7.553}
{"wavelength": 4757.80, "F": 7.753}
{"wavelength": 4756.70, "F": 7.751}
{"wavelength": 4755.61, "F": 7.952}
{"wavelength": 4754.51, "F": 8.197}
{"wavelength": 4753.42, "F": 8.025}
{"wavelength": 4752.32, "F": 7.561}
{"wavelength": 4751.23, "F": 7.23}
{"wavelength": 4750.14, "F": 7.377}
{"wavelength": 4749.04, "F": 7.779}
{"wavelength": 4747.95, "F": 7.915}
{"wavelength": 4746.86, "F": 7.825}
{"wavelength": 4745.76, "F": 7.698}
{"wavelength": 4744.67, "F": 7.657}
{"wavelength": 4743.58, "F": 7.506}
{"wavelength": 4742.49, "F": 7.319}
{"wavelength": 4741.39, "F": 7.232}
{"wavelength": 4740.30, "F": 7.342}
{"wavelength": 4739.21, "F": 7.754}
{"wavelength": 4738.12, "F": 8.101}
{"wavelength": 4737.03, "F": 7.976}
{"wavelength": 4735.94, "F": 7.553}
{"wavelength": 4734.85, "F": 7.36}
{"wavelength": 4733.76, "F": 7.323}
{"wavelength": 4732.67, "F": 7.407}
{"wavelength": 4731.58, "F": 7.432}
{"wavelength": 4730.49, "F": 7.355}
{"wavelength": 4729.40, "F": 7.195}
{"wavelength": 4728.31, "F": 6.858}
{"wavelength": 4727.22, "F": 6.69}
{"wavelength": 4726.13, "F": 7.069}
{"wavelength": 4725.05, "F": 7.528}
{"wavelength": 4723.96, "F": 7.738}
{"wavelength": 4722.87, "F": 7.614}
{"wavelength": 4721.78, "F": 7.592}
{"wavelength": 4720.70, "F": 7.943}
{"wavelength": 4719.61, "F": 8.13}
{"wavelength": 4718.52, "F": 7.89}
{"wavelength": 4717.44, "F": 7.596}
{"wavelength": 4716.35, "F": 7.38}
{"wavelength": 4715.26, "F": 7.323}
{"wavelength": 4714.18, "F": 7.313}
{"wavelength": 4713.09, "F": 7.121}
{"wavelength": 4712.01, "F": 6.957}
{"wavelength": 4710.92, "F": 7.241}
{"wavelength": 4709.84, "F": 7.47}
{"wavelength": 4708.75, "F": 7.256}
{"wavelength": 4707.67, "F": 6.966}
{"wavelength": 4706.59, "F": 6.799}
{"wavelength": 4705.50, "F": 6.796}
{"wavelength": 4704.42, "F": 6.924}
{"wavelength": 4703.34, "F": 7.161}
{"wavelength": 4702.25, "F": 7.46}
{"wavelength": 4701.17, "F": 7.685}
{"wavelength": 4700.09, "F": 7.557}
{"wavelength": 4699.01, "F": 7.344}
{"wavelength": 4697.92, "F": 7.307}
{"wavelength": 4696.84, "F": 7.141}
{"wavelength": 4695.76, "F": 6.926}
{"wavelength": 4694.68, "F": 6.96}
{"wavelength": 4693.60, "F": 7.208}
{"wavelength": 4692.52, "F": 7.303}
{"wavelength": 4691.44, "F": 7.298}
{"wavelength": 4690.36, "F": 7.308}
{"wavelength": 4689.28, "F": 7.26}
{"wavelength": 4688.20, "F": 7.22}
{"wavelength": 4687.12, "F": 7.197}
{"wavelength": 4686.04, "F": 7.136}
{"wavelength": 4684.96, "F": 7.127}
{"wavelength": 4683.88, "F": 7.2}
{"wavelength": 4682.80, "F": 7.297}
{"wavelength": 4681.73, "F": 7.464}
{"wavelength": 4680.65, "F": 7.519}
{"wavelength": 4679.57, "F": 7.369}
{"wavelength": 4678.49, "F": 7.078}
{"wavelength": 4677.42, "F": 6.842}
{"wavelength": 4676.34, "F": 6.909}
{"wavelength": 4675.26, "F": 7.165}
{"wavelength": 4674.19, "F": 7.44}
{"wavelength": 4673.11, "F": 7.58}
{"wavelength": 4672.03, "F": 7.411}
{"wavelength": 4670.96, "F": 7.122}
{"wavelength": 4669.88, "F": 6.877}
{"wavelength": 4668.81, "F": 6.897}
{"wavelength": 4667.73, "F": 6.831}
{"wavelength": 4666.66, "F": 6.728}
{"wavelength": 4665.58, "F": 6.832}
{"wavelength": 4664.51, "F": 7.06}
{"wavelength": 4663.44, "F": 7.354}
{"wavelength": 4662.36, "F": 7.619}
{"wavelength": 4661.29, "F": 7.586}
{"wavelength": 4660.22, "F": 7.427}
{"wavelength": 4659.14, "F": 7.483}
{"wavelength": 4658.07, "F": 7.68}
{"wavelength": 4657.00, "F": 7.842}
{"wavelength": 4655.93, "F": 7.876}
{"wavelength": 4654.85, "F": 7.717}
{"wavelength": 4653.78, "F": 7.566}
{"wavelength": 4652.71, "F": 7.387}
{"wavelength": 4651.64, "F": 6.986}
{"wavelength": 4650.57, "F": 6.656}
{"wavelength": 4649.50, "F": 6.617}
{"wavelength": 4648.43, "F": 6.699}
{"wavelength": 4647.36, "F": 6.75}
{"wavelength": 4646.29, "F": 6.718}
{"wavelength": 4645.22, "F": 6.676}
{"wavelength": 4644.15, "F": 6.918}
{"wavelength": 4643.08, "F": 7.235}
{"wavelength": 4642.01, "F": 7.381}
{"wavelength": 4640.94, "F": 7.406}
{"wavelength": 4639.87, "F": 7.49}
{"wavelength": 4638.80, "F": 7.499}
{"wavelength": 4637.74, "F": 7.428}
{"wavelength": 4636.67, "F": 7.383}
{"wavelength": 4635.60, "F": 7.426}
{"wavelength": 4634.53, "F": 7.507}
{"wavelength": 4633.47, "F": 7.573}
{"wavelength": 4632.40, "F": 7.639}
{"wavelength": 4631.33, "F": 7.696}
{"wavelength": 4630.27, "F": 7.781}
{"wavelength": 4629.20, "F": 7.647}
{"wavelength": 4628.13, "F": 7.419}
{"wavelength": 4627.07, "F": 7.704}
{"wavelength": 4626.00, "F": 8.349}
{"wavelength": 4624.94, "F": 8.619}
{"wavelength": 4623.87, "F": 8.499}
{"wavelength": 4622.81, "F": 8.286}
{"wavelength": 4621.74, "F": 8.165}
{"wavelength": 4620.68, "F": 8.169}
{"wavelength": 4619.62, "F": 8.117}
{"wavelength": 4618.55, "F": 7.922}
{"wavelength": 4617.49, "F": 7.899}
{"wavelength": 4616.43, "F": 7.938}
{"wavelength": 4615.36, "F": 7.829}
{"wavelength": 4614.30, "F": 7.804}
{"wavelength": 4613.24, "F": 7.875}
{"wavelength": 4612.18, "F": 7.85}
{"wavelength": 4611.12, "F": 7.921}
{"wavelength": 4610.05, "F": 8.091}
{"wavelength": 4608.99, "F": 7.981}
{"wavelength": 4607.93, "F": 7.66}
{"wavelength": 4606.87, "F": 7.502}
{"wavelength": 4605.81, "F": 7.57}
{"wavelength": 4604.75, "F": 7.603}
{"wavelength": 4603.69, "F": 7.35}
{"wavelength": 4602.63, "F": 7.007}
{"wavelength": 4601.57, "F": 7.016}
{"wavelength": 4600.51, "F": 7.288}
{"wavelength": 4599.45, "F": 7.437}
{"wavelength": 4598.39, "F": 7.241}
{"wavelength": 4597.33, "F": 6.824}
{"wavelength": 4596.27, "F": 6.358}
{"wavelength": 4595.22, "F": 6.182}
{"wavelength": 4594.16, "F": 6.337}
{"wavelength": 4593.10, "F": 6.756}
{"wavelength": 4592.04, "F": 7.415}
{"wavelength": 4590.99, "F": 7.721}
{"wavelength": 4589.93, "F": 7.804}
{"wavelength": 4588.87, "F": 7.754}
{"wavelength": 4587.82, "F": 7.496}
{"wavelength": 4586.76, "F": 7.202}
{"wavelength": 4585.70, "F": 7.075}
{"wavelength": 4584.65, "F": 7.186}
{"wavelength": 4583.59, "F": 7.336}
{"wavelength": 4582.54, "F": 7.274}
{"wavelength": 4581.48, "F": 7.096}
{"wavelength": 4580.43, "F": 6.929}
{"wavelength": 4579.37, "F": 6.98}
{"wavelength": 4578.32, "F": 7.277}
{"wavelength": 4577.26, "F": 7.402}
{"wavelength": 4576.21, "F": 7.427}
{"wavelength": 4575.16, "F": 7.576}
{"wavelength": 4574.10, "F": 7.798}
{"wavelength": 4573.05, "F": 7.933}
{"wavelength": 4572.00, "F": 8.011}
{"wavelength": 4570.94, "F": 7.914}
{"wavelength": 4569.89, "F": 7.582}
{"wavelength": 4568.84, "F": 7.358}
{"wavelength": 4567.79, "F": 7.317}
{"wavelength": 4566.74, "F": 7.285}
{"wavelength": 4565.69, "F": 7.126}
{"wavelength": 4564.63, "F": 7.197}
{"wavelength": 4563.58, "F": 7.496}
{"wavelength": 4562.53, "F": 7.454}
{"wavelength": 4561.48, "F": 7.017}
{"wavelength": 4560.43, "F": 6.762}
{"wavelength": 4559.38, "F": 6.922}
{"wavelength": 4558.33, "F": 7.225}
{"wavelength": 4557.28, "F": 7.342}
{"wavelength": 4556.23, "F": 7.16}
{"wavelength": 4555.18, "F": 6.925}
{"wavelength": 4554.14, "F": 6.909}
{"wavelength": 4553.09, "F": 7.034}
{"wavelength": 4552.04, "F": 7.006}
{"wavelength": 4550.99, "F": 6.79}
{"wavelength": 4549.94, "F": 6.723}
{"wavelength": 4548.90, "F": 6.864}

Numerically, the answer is 1.11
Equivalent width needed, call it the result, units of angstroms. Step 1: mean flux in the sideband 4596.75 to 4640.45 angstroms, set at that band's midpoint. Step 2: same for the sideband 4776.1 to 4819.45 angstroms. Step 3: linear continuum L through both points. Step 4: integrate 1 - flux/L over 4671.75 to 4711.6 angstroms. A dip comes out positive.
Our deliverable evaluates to 2.68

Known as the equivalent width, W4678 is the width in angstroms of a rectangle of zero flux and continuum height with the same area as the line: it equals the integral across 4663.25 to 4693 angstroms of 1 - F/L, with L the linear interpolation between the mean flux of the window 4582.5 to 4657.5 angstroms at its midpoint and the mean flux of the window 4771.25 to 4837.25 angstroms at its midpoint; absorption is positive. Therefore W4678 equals 1.7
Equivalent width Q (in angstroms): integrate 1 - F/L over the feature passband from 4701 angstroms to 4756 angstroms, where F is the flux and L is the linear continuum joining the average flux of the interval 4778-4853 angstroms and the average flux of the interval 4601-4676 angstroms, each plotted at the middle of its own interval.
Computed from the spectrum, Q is 1.45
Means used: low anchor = 7.49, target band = 7.46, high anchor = 7.82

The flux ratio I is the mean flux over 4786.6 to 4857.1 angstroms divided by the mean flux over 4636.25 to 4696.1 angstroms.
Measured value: 1.1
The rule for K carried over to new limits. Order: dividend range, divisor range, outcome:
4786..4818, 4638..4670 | 1.15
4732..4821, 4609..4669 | 1.08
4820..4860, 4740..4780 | 1.04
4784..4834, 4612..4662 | 1.11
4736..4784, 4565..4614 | 1.11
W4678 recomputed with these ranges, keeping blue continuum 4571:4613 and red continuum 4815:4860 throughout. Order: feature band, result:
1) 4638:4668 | 0.9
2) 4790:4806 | -0.3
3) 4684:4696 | 0.5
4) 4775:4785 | -0.5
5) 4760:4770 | 0.7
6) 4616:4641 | -1.4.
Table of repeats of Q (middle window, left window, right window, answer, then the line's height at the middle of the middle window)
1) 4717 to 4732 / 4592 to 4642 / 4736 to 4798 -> 0.3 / 7.61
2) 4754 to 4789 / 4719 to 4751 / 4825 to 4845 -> 0.4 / 7.66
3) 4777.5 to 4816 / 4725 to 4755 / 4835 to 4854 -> -0.6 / 7.64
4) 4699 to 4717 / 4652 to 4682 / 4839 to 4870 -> 0.0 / 7.24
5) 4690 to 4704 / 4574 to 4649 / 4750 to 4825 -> 0.5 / 7.58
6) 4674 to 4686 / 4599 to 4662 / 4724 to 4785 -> 0.6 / 7.56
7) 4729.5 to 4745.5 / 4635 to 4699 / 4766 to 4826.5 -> 0.0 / 7.52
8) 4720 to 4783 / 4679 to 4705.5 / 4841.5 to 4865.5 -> -3.4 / 7.17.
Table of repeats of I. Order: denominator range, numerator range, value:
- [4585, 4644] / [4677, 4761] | 0.98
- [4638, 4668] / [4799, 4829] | 1.09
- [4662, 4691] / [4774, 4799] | 1.08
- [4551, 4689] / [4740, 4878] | 1.02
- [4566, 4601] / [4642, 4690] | 0.99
